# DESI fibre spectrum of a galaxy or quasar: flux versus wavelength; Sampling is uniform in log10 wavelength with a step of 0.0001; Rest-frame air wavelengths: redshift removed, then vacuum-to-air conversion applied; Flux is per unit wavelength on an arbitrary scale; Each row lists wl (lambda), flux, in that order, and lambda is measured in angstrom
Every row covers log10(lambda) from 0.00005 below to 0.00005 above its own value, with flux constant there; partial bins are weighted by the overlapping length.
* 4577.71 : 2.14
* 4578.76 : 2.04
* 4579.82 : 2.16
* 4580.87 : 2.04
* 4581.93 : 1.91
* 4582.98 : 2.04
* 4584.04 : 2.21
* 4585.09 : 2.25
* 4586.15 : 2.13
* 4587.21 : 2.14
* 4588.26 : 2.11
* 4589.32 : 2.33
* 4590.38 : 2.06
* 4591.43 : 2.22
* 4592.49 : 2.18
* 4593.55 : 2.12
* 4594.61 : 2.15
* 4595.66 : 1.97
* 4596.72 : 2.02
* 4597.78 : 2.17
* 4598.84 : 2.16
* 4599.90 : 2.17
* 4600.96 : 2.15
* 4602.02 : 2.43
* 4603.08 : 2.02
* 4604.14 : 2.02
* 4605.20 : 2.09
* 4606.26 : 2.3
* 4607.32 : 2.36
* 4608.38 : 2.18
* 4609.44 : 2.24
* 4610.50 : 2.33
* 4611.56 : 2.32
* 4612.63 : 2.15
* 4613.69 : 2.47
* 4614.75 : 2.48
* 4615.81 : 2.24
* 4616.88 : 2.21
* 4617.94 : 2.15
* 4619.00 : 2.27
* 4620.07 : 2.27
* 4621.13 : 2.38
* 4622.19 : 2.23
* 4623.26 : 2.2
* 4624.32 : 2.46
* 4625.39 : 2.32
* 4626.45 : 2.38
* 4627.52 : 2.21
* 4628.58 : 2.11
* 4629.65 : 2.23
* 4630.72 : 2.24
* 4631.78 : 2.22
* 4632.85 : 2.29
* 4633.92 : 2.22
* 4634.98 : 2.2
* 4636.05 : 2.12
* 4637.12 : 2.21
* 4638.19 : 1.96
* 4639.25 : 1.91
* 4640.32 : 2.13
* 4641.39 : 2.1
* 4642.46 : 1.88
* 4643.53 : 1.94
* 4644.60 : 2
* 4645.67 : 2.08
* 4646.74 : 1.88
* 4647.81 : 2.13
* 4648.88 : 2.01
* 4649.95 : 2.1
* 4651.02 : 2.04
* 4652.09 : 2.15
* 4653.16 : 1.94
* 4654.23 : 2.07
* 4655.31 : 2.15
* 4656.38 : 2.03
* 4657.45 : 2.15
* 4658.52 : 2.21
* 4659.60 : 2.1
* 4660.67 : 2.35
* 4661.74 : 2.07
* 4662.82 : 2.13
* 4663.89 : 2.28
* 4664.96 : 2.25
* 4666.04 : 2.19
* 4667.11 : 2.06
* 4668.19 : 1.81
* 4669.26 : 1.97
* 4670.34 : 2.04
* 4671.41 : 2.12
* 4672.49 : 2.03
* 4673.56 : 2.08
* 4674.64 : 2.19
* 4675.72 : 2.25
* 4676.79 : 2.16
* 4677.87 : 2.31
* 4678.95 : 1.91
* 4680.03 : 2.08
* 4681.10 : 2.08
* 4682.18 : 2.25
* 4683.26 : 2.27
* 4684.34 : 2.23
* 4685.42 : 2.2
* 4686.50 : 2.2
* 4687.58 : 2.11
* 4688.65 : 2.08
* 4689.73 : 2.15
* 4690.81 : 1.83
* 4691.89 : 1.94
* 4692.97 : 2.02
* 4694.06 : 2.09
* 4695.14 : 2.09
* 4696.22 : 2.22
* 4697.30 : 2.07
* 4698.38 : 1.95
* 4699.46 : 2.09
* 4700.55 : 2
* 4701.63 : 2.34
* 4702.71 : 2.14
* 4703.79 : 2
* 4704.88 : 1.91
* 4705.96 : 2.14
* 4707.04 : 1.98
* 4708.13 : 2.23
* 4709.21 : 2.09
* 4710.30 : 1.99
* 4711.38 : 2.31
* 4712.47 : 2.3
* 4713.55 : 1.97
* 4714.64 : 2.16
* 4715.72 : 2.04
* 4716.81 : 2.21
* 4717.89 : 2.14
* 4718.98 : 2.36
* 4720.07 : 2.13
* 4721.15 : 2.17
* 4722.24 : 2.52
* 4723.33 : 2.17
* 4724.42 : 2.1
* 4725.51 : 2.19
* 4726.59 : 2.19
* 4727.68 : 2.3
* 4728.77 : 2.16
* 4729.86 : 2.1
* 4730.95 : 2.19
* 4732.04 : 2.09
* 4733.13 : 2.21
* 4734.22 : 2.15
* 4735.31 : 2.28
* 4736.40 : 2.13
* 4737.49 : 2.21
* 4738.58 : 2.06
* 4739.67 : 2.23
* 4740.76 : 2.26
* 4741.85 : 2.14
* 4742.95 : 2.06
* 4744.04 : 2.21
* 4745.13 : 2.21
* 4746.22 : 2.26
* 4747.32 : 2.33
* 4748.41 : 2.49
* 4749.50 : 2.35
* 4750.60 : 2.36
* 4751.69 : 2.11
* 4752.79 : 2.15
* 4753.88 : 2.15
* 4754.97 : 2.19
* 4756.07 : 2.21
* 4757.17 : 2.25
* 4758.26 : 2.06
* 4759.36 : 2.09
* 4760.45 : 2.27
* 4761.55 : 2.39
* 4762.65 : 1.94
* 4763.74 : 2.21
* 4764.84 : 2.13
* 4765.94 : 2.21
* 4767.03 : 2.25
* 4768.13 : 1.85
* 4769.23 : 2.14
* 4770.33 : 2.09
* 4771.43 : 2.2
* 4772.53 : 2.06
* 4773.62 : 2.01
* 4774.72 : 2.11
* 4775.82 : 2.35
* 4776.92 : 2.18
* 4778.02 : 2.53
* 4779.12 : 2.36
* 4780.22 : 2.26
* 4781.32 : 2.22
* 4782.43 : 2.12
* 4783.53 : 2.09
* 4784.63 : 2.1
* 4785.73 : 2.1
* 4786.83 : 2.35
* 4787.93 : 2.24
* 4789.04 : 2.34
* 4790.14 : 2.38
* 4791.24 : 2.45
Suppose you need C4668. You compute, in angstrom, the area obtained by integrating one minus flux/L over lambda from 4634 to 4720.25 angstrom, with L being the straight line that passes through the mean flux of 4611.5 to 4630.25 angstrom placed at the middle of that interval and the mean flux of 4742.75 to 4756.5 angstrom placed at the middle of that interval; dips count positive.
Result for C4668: 6.2 angstrom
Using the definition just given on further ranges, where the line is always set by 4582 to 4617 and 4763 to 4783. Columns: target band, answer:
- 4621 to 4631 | -0.4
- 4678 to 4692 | 0.5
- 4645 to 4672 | 1.2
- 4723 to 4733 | 0.1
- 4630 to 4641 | 0.2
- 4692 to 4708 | 0.8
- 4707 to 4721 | 0.2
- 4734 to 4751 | -0.4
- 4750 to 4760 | 0.0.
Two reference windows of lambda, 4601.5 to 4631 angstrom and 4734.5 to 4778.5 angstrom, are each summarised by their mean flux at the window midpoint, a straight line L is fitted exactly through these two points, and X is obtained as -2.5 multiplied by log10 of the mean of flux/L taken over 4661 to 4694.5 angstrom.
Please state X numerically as 0.06 mag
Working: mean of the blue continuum 2.26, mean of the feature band 2.11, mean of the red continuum 2.19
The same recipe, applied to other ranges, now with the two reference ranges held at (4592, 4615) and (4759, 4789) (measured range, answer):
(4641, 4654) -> 0.09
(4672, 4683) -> 0.03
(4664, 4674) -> 0.06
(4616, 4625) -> -0.03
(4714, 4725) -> 0.00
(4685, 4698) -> 0.06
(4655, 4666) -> 0.01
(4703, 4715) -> 0.05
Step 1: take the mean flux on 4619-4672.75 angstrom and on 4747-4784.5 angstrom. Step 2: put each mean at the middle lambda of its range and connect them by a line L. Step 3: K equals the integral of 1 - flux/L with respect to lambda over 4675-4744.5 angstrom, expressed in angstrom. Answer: 0.7 angstrom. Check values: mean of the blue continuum 2.13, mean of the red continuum 2.2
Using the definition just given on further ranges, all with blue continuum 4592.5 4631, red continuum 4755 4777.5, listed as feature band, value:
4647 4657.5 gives 0.7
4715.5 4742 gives -0.3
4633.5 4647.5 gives 1.0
